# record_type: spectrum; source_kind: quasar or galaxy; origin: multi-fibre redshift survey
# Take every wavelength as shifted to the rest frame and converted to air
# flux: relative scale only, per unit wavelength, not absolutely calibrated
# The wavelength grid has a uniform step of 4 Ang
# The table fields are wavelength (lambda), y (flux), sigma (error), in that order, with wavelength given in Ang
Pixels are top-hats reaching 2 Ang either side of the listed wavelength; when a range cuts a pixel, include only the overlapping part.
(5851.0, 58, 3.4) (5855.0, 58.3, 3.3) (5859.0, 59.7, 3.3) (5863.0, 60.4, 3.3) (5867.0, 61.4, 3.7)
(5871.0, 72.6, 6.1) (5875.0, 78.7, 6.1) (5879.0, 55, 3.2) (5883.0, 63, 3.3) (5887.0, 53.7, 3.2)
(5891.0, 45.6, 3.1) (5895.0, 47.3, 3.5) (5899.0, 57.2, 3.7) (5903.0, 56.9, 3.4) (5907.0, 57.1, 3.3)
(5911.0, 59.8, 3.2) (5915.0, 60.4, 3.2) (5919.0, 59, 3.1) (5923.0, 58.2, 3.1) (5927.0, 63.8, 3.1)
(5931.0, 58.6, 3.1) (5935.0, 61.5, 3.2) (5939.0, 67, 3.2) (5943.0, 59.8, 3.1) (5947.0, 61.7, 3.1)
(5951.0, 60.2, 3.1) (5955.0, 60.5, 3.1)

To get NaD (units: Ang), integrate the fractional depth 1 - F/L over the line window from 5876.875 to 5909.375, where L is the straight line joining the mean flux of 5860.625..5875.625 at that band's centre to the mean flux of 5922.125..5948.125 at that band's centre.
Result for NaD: 5.2 Ang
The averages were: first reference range 67.1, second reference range 61.7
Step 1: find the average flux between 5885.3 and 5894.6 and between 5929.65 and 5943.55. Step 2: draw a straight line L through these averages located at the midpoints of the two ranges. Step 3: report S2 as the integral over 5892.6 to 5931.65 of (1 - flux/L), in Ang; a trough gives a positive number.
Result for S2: -1.7 Ang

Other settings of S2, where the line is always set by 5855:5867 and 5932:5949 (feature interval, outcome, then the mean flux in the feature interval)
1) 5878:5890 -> 0.83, 56.4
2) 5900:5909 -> 0.62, 57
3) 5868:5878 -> -1.96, 72.2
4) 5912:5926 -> 0.47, 59.6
